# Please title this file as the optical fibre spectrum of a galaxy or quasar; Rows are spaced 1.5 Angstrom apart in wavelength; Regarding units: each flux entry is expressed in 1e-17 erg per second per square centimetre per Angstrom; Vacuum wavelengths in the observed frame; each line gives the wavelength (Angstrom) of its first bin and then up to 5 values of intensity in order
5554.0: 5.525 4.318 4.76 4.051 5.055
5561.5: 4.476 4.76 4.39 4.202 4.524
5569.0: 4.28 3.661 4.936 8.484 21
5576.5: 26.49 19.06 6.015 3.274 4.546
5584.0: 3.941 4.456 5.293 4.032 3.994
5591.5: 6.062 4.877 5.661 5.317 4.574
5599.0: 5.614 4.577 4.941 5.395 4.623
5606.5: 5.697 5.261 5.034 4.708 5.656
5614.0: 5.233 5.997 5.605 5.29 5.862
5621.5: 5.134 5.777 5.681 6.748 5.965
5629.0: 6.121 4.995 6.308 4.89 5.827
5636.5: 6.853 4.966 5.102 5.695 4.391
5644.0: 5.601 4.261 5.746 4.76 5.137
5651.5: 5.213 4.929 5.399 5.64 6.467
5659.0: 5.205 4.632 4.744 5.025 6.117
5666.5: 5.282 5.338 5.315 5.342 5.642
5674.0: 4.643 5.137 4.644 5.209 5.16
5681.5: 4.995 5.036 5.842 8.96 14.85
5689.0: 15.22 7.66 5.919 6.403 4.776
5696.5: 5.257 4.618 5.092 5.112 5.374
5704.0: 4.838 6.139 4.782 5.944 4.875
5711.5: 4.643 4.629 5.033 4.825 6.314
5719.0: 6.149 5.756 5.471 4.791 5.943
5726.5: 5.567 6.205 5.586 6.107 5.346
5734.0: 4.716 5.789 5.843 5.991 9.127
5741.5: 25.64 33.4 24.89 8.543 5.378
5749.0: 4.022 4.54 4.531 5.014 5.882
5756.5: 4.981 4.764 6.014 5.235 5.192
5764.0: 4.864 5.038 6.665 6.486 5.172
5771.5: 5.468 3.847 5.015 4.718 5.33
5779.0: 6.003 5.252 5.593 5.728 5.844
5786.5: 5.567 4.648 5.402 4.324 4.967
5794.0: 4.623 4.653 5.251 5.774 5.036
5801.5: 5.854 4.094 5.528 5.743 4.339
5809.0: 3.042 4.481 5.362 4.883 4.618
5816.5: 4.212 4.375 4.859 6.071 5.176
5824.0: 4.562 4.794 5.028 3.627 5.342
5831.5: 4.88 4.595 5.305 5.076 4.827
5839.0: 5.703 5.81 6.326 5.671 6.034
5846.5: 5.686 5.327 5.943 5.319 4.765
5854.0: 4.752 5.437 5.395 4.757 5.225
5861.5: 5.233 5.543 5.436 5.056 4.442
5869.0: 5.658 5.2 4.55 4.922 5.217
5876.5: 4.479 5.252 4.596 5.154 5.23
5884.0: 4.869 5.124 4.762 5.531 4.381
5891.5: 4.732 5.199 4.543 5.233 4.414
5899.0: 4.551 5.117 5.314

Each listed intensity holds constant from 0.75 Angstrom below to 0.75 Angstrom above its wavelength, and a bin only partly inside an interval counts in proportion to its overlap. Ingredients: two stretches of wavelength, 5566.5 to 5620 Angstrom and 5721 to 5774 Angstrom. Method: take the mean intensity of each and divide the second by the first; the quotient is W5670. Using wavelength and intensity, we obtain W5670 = 1.1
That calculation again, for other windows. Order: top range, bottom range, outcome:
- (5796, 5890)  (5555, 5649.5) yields 0.85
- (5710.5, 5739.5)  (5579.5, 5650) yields 1.06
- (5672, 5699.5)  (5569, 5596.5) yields 0.85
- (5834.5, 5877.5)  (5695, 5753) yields 0.73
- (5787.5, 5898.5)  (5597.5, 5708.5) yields 0.88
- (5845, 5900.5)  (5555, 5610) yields 0.81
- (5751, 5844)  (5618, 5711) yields 0.89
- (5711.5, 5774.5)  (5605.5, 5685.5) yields 1.32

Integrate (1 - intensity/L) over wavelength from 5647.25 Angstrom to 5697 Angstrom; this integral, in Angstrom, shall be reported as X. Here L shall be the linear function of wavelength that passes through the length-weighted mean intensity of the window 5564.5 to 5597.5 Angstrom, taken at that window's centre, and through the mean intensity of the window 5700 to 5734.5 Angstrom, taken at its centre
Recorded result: -0.8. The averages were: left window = 7.21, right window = 5.4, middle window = 6.06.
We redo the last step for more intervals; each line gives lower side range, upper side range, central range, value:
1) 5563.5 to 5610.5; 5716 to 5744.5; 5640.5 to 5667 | 8.4 Angstrom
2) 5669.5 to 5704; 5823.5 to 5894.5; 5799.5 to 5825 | 2.9 Angstrom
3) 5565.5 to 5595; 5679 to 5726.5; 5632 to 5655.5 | 5.2 Angstrom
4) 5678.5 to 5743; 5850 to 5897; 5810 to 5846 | 3.0 Angstrom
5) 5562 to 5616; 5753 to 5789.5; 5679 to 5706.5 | -4.3 Angstrom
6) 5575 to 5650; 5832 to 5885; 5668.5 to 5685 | 2.0 Angstrom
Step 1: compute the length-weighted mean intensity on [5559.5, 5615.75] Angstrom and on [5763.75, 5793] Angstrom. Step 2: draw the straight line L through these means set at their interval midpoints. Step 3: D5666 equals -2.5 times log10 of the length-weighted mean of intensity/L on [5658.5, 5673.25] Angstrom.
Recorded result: 0.12 mag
